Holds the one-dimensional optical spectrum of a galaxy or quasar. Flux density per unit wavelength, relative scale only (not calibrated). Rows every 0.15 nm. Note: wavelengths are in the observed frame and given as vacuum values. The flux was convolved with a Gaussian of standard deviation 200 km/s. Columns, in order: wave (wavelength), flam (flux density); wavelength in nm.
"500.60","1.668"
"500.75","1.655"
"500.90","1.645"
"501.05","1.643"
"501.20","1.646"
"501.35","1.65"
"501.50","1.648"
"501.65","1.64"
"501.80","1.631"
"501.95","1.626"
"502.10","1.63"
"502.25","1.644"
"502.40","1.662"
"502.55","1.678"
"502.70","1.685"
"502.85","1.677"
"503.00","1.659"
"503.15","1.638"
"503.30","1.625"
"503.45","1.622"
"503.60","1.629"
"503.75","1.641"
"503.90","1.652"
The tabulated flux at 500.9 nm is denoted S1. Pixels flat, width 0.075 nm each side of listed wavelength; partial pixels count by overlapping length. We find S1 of 1.645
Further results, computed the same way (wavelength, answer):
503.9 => 1.652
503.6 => 1.629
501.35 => 1.65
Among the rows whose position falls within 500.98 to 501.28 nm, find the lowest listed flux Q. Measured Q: 1.643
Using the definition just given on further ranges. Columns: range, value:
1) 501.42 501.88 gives 1.631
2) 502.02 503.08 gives 1.63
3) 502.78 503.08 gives 1.659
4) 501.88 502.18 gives 1.626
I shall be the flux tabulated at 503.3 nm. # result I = 1.625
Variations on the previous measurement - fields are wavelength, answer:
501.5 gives 1.648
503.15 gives 1.638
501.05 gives 1.643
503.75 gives 1.641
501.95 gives 1.626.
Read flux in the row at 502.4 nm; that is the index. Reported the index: 1.662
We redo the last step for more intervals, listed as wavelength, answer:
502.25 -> 1.644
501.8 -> 1.631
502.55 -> 1.678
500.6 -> 1.668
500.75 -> 1.655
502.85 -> 1.677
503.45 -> 1.622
